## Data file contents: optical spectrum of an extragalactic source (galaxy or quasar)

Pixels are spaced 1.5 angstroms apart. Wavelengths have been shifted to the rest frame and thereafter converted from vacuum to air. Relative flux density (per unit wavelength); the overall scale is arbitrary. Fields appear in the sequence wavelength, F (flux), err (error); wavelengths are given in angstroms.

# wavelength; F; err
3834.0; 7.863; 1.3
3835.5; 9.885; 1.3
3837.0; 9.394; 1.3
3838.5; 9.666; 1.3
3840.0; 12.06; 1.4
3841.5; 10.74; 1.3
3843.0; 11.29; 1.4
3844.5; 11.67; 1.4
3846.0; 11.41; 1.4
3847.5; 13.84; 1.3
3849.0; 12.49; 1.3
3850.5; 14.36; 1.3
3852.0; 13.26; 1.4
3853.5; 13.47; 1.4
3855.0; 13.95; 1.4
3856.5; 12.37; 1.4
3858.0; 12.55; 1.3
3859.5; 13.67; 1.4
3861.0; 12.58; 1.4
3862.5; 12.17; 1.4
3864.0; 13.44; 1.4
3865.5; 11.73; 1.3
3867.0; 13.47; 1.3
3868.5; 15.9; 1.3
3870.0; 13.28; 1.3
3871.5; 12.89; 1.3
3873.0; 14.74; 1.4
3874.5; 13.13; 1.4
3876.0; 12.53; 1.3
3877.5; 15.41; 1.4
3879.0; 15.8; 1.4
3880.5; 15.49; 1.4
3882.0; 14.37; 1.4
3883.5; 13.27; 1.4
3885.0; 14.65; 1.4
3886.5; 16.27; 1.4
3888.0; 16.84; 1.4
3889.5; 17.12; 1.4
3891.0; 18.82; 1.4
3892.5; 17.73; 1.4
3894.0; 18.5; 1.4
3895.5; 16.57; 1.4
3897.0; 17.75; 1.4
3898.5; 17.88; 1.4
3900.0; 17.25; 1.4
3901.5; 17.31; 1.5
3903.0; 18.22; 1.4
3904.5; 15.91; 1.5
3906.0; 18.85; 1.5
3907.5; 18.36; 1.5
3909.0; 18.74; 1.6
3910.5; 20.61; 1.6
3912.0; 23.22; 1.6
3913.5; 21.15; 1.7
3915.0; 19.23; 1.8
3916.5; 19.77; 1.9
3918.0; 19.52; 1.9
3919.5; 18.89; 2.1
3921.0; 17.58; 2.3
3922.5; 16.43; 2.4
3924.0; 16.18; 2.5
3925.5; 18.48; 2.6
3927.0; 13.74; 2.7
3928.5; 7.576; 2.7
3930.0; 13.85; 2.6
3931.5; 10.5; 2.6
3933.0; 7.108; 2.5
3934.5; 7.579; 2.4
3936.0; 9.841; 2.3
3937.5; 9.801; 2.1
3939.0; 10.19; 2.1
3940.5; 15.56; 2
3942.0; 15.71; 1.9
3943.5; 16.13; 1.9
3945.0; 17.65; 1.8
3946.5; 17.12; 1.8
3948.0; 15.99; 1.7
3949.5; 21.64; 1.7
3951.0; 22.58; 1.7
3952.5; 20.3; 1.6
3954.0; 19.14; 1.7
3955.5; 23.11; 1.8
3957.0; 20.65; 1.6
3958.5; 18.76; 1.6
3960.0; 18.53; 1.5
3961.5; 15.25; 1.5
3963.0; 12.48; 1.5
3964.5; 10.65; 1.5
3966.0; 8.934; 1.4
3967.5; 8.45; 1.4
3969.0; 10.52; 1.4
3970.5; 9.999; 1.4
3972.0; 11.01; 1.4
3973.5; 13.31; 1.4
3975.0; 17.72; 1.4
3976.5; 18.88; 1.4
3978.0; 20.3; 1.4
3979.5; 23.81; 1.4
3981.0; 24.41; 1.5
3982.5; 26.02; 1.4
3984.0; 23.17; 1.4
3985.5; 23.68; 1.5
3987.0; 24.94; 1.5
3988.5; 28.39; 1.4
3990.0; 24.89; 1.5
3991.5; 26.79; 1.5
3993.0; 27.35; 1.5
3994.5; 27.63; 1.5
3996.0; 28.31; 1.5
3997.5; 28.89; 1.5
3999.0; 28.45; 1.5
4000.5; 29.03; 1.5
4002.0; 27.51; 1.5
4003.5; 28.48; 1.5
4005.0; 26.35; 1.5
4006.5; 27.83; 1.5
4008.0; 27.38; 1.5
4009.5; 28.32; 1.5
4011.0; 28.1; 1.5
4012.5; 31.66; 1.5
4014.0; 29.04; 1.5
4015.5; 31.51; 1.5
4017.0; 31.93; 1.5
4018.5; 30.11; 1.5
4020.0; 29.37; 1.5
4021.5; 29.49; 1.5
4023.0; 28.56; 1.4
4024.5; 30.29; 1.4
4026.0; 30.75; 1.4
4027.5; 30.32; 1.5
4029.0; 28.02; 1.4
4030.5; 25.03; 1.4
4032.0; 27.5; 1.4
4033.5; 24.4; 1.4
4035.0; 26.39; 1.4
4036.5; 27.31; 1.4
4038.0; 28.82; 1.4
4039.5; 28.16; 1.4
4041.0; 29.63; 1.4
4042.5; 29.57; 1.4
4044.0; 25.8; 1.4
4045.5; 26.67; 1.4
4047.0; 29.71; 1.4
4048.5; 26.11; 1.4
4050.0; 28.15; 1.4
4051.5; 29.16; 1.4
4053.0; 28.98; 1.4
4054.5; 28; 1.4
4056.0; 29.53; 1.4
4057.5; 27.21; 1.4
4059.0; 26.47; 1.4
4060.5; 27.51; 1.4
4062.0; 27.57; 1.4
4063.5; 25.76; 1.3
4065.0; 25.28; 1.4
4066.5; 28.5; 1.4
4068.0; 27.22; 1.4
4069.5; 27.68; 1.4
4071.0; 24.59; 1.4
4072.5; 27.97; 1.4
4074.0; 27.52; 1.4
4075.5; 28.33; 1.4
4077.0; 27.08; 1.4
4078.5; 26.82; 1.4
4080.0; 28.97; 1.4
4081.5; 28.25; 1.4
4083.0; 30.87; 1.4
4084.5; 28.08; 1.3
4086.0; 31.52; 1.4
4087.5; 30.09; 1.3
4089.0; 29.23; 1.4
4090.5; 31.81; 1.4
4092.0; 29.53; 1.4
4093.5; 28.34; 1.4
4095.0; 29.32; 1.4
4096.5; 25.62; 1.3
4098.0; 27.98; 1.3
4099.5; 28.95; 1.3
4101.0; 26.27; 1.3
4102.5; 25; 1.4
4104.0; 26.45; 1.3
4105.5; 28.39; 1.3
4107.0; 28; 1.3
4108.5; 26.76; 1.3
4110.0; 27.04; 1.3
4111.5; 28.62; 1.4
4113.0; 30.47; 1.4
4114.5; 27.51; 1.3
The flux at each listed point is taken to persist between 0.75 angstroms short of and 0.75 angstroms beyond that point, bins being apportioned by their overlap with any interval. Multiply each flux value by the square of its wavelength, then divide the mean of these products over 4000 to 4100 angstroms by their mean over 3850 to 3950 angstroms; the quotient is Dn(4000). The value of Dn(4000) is 2.0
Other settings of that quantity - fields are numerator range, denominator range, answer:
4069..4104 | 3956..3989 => 1.69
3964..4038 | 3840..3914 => 1.74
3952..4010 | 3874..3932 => 1.33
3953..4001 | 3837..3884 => 1.66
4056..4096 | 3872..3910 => 1.88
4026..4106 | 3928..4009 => 1.53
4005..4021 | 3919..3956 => 2.00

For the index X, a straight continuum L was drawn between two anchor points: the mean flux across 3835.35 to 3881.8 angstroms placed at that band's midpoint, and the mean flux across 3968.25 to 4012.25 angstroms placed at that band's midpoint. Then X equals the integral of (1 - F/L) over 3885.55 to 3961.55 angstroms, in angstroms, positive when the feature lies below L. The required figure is 5.14 angstroms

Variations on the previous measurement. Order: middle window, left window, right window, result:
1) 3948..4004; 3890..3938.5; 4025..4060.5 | 3.17 angstroms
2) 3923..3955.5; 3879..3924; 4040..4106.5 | 8.53 angstroms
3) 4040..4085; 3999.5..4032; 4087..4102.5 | 1.46 angstroms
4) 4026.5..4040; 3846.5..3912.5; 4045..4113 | -1.23 angstroms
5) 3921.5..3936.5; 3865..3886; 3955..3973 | 1.85 angstroms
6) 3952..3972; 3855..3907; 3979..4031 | 7.21 angstroms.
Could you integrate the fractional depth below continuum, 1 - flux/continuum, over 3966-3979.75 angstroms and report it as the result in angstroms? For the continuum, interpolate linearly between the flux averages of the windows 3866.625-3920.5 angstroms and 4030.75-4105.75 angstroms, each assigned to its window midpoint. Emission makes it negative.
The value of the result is 4.84 angstroms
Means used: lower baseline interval 17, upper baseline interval 27.9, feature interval 14.2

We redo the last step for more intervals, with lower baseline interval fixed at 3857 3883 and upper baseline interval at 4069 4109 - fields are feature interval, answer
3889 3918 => -4.9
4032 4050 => -1.8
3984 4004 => -4.8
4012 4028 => -4.5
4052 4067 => -0.8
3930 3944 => 5.2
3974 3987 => -0.8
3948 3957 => -0.8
